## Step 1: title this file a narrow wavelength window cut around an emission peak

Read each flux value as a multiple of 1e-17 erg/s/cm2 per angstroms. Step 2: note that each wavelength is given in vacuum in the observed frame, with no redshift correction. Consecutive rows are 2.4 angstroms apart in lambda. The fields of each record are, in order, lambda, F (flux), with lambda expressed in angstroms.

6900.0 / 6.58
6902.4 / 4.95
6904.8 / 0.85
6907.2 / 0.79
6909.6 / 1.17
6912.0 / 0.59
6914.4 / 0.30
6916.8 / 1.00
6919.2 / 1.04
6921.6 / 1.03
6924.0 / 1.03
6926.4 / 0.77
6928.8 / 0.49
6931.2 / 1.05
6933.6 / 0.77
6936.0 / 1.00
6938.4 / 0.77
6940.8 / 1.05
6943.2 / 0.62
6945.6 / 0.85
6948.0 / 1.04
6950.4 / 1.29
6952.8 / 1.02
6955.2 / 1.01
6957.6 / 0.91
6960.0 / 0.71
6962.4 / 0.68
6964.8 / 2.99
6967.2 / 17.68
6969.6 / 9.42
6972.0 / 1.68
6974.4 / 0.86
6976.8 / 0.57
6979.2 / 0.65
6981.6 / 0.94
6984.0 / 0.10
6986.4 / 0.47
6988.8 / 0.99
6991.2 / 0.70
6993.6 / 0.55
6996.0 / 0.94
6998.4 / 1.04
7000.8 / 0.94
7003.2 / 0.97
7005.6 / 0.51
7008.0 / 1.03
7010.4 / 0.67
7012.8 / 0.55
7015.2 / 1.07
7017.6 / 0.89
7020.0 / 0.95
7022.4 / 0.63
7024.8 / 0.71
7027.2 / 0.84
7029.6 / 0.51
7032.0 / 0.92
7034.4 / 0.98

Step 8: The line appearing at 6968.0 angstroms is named [O III]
